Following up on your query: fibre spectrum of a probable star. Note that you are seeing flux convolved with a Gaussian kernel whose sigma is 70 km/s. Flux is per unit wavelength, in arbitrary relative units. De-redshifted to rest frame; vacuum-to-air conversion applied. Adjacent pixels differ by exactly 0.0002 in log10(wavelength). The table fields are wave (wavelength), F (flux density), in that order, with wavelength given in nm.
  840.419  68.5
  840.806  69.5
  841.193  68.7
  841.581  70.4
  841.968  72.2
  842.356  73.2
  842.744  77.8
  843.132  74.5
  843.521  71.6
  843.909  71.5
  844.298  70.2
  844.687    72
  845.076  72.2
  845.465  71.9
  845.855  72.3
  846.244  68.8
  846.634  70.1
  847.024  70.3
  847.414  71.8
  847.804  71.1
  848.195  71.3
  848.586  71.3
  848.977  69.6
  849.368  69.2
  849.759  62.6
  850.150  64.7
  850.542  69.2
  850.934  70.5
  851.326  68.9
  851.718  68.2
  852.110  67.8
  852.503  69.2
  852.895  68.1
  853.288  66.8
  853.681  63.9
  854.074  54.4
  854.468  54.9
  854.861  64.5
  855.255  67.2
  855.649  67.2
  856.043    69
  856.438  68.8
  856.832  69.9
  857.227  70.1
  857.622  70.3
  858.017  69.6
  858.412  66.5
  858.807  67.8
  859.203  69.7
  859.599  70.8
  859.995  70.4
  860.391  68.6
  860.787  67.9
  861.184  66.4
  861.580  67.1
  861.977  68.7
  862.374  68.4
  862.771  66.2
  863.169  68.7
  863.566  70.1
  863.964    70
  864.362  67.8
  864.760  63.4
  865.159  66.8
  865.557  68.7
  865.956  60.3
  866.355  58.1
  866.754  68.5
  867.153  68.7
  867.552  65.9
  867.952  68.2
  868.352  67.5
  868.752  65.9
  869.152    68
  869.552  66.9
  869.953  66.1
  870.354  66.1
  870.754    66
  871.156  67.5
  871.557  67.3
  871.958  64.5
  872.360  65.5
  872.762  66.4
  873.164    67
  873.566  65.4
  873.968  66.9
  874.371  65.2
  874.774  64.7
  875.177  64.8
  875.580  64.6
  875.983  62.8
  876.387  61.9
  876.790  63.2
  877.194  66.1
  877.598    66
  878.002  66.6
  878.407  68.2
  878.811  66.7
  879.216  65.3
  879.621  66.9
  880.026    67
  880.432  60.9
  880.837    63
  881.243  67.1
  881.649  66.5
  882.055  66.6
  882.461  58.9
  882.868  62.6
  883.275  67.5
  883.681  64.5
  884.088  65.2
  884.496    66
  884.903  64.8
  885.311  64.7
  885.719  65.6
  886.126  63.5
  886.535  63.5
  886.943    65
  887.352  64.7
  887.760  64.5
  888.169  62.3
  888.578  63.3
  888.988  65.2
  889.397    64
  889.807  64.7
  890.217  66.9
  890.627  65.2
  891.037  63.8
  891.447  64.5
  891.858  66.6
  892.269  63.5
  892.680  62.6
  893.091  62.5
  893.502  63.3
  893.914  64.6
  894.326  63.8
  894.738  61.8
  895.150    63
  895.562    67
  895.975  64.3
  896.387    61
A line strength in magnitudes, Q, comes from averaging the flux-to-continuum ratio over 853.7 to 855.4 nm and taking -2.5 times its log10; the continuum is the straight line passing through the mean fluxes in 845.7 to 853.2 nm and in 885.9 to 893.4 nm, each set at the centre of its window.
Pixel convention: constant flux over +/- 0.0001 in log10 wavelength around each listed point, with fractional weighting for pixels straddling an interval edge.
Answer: 0.14 mag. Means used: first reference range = 69.2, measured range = 60.4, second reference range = 64.2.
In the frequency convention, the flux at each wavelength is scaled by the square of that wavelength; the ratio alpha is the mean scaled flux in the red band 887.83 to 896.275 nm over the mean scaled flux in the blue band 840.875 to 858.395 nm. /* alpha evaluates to 1.02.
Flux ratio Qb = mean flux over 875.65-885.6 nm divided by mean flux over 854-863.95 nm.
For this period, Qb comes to 0.96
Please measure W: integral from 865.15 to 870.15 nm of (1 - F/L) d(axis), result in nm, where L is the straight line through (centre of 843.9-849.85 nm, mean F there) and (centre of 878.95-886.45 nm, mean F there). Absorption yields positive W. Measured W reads 0.08 nm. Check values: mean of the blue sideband 70.5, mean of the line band 66.1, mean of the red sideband 64.8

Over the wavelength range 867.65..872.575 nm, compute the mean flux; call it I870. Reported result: 66.6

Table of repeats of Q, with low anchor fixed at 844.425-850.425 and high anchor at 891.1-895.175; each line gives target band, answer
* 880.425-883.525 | 0.014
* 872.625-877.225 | 0.022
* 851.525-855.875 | 0.070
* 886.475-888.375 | 0.006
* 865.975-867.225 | 0.054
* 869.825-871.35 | 0.005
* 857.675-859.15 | 0.001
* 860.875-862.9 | 0.008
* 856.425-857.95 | -0.020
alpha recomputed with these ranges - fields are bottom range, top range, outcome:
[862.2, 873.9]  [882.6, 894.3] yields 1.01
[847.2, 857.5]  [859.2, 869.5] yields 1.03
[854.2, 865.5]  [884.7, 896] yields 1.02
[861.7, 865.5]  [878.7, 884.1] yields 1.00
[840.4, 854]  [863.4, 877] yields 1.00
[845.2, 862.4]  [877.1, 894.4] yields 1.02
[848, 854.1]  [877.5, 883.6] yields 1.03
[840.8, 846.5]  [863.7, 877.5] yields 0.98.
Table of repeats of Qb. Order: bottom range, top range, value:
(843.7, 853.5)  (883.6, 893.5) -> 0.93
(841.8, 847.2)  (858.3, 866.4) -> 0.94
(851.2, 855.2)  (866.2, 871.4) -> 1.03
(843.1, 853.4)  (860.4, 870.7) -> 0.96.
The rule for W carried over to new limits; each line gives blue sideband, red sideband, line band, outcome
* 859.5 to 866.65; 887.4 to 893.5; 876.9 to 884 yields 0.000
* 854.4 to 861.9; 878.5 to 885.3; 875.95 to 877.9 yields 0.041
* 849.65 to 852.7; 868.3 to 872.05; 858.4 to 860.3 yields -0.056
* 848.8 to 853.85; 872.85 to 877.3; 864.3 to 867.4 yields 0.033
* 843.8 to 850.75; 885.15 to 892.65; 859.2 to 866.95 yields 0.072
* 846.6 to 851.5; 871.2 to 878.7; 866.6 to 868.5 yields -0.034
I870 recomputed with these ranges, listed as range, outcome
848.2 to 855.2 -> 66.3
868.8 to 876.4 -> 65.8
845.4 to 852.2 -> 69.4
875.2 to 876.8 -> 63.3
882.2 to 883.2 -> 61.9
